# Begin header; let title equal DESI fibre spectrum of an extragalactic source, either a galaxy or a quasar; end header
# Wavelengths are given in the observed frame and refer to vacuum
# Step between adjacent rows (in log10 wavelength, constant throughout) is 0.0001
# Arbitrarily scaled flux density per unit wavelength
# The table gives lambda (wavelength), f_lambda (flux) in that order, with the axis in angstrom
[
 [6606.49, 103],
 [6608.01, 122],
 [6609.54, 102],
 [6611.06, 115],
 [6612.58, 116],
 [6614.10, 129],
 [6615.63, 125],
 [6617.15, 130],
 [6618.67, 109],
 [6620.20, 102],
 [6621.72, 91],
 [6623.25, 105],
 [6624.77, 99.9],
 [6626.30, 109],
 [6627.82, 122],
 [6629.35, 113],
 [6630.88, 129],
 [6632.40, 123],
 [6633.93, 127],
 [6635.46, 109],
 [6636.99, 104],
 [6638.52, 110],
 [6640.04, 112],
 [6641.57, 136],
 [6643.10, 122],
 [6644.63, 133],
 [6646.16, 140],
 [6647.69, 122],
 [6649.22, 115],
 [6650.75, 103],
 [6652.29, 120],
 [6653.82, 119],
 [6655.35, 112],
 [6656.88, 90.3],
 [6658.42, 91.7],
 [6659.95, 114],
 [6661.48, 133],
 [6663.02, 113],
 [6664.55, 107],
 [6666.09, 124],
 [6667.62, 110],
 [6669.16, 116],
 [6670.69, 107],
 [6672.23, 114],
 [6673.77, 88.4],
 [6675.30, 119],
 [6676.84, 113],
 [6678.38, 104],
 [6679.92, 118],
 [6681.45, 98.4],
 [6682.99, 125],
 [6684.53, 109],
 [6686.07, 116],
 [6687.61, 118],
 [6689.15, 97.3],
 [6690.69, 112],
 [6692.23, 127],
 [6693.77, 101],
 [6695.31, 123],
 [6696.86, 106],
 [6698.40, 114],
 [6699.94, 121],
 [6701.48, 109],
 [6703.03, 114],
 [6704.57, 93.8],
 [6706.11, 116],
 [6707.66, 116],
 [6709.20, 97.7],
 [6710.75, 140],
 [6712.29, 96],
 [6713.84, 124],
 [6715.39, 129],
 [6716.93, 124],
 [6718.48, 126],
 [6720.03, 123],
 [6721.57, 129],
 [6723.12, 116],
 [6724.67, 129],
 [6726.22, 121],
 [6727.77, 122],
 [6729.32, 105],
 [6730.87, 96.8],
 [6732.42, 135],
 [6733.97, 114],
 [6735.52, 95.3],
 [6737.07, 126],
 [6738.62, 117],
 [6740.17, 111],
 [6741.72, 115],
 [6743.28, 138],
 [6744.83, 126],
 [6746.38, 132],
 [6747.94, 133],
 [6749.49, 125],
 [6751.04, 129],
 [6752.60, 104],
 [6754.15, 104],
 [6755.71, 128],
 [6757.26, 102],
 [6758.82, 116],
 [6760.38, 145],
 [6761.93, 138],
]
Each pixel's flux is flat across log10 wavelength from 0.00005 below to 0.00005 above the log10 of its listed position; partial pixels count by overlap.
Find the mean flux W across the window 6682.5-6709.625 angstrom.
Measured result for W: 112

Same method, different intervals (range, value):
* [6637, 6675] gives 115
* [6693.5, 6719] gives 115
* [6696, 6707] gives 111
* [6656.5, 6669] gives 111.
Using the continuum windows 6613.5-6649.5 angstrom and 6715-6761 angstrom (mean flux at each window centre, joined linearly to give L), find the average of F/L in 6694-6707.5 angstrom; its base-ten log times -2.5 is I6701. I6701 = 0.07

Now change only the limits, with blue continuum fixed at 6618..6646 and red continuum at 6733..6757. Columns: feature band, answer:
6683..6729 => 0.016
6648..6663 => 0.043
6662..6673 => 0.028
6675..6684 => 0.041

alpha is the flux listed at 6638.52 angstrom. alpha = 110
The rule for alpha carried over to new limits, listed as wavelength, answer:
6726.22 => 121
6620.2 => 102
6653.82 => 119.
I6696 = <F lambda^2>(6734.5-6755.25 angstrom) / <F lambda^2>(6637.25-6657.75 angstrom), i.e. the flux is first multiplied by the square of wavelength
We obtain 1.05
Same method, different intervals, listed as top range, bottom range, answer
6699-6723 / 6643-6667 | 1.03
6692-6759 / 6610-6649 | 1.03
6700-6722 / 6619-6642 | 1.07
